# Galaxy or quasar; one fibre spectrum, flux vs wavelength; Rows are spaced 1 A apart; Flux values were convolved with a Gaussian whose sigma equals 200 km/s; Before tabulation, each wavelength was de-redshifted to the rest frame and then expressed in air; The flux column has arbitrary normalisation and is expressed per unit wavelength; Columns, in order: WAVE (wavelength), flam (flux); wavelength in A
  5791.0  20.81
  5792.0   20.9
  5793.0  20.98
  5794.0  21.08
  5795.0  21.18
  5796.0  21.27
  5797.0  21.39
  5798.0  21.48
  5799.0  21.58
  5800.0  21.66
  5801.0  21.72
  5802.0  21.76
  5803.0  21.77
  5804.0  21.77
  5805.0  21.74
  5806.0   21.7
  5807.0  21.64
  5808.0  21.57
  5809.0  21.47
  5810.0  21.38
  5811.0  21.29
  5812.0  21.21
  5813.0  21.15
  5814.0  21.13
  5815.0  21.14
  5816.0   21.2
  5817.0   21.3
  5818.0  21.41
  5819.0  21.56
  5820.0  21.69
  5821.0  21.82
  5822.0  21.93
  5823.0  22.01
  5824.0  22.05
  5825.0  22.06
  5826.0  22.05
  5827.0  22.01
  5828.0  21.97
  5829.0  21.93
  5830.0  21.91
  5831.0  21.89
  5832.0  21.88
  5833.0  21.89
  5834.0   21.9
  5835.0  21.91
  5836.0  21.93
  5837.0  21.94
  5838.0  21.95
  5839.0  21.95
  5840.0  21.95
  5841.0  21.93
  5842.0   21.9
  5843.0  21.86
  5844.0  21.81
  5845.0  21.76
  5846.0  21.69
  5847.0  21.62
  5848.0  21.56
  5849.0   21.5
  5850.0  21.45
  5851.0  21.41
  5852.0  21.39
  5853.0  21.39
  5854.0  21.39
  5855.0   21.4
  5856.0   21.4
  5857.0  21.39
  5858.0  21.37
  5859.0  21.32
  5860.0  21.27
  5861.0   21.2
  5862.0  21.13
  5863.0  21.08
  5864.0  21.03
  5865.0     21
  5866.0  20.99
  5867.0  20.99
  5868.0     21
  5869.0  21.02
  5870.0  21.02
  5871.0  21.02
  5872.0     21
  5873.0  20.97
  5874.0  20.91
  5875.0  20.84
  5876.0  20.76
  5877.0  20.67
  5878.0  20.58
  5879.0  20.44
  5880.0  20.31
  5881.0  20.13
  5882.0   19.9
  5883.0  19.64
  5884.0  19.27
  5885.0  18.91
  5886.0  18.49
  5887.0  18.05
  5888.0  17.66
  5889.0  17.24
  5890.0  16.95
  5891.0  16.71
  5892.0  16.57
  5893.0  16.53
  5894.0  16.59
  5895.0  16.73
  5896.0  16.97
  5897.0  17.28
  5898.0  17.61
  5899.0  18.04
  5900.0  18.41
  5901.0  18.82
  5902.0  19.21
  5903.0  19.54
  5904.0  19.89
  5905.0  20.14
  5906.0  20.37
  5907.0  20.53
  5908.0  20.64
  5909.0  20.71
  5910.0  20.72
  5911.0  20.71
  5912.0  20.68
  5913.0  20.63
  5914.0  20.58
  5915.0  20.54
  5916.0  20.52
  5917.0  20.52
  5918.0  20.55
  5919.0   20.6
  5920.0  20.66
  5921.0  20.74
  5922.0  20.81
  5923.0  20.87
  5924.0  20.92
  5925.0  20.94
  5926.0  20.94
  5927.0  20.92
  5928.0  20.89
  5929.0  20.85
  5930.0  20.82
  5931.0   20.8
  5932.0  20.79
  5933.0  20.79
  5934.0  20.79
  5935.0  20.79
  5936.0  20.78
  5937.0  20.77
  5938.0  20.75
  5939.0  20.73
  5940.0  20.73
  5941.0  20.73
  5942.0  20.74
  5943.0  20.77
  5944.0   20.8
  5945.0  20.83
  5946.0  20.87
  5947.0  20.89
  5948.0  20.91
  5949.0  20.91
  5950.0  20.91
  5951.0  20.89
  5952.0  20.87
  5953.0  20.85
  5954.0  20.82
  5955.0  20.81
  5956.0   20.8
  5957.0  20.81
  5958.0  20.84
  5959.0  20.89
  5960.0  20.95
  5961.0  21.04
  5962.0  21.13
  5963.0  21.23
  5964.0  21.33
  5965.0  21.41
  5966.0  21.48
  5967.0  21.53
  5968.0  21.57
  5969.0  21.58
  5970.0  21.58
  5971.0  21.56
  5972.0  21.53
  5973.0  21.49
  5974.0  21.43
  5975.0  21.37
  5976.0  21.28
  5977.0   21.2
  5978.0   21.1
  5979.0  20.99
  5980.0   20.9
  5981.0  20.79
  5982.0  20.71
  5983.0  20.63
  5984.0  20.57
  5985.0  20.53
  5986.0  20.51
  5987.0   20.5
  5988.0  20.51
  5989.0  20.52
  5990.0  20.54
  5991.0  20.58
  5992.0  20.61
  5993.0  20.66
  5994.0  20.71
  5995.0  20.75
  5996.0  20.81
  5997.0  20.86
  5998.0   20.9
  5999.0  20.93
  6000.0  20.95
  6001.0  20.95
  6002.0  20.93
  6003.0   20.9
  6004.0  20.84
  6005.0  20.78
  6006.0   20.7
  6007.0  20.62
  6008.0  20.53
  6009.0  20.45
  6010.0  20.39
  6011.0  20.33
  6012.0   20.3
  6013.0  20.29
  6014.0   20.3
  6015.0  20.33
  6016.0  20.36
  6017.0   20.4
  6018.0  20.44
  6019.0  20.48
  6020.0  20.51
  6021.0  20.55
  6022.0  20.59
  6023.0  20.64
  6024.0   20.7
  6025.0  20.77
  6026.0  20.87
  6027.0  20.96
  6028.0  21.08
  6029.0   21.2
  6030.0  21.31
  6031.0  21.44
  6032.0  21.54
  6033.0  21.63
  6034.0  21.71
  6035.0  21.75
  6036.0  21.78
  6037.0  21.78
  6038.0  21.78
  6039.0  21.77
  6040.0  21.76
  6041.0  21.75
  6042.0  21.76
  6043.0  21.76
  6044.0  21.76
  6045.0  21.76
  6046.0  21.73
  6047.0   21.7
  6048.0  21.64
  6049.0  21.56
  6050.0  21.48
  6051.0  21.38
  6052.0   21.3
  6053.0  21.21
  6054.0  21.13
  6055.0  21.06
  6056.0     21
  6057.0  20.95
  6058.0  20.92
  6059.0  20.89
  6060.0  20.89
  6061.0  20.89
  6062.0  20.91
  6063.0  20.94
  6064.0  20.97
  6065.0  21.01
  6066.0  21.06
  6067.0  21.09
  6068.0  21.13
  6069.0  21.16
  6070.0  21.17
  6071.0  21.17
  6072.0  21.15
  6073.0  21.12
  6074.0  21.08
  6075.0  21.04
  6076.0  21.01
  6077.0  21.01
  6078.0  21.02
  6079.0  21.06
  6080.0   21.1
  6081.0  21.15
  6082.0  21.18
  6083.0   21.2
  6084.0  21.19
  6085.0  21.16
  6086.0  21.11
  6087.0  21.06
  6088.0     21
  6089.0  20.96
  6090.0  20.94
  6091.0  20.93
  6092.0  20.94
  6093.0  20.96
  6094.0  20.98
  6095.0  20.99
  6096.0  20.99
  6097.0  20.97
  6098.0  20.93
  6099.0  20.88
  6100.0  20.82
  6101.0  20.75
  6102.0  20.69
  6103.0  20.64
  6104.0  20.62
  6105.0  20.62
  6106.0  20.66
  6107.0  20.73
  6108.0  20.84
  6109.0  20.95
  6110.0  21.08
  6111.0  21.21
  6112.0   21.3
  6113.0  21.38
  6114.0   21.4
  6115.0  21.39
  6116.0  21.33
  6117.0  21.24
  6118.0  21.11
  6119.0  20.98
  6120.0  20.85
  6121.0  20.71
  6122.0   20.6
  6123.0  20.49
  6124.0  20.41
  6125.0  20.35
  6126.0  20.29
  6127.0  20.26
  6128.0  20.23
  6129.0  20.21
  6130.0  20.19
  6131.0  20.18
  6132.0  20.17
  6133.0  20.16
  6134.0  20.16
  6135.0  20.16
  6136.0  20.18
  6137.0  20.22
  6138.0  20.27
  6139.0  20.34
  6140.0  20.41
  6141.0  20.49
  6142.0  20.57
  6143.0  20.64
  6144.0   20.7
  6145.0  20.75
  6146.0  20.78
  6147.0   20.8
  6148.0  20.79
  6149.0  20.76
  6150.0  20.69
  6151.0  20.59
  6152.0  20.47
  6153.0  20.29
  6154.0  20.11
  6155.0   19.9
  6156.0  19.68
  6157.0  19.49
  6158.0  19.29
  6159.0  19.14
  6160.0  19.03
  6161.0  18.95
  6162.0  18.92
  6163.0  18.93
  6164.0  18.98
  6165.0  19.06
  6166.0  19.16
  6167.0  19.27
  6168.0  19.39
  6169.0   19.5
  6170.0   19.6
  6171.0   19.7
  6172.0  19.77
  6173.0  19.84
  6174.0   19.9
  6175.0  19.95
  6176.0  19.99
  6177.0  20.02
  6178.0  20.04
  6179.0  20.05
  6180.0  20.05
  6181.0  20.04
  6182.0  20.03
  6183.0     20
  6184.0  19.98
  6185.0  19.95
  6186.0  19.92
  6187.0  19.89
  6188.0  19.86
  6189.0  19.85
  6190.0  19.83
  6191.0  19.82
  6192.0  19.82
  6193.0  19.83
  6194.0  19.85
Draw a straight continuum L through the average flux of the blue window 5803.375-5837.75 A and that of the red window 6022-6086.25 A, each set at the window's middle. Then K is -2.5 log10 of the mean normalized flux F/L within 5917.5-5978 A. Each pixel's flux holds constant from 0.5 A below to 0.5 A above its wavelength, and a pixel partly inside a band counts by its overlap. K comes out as 0.02 mag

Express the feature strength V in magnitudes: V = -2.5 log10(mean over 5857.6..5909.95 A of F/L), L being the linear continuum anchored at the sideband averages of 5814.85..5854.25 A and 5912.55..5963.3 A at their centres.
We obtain 0.09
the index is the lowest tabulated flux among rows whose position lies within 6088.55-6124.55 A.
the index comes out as 20.41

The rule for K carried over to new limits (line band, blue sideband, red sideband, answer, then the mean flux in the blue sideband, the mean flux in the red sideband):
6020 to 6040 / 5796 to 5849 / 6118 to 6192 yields -0.03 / 21.7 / 20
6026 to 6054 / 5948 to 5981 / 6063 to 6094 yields -0.02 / 21.1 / 21.1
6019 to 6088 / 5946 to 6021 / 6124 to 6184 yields -0.04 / 20.9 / 20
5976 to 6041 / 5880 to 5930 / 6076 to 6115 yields -0.03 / 19.5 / 21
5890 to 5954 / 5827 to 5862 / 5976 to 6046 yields 0.07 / 21.7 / 20.9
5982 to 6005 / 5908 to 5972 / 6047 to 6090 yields 0.01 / 20.9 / 21.1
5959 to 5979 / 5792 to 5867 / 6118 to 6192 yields -0.02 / 21.6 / 20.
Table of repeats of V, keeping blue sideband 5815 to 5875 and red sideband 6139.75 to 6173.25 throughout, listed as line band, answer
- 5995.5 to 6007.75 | -0.007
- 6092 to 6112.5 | -0.037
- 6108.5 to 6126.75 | -0.045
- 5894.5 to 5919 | 0.085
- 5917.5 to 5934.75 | 0.016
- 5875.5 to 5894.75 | 0.144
